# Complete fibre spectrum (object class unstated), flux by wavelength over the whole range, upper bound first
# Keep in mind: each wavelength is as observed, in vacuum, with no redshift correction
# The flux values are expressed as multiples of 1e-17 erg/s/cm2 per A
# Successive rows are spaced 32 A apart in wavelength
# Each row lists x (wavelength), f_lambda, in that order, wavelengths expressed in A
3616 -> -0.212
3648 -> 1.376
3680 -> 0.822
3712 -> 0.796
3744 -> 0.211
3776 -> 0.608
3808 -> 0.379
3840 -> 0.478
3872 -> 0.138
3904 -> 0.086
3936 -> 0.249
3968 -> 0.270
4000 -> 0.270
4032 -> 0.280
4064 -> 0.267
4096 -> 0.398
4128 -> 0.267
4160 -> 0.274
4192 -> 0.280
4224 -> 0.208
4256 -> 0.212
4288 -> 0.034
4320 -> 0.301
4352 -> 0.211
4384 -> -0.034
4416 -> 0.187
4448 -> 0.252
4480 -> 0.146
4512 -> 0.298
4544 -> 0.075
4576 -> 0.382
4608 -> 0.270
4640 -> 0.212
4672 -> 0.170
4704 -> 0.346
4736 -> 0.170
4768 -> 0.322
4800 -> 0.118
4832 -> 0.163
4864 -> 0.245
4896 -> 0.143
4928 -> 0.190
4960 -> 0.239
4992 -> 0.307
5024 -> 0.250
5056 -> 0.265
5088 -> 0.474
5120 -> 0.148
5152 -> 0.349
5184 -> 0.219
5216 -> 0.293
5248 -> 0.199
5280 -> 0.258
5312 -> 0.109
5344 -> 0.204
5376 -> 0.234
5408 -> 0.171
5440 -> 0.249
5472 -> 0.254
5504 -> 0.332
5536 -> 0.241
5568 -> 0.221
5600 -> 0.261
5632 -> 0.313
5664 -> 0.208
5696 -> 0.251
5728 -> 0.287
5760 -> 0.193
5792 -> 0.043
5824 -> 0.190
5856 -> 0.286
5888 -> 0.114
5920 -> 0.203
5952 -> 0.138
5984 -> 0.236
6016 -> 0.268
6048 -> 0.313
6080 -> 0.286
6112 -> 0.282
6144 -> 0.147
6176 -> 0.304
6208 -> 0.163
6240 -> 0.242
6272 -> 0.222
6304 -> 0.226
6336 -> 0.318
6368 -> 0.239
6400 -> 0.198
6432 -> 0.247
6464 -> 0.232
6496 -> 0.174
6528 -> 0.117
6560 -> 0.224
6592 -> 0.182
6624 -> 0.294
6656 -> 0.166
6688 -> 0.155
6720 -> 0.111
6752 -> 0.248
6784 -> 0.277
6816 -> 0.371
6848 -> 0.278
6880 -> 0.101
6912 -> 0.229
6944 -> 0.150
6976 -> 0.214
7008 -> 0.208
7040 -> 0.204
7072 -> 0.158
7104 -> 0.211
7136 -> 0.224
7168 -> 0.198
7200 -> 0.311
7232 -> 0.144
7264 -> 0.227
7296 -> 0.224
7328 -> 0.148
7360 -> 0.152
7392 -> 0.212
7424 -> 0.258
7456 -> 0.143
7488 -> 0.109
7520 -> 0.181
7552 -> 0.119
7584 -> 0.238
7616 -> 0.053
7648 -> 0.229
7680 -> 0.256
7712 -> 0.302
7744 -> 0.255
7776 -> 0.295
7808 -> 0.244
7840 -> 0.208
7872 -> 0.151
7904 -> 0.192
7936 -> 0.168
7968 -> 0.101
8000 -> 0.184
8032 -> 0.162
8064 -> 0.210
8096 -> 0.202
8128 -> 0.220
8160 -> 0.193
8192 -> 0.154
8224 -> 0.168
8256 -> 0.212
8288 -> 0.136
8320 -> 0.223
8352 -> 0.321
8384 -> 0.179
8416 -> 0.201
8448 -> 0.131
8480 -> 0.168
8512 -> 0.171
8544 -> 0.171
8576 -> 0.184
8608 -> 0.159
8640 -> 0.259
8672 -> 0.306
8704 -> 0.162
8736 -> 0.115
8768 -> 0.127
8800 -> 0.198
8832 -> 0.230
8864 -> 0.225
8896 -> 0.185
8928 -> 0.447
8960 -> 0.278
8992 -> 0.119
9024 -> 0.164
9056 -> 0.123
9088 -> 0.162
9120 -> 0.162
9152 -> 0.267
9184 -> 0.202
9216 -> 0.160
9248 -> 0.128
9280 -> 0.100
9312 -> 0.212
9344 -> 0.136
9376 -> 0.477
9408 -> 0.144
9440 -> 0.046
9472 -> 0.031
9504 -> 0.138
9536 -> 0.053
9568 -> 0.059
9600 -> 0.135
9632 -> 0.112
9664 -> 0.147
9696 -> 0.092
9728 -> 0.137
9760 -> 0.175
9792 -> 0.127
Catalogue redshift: 0.361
